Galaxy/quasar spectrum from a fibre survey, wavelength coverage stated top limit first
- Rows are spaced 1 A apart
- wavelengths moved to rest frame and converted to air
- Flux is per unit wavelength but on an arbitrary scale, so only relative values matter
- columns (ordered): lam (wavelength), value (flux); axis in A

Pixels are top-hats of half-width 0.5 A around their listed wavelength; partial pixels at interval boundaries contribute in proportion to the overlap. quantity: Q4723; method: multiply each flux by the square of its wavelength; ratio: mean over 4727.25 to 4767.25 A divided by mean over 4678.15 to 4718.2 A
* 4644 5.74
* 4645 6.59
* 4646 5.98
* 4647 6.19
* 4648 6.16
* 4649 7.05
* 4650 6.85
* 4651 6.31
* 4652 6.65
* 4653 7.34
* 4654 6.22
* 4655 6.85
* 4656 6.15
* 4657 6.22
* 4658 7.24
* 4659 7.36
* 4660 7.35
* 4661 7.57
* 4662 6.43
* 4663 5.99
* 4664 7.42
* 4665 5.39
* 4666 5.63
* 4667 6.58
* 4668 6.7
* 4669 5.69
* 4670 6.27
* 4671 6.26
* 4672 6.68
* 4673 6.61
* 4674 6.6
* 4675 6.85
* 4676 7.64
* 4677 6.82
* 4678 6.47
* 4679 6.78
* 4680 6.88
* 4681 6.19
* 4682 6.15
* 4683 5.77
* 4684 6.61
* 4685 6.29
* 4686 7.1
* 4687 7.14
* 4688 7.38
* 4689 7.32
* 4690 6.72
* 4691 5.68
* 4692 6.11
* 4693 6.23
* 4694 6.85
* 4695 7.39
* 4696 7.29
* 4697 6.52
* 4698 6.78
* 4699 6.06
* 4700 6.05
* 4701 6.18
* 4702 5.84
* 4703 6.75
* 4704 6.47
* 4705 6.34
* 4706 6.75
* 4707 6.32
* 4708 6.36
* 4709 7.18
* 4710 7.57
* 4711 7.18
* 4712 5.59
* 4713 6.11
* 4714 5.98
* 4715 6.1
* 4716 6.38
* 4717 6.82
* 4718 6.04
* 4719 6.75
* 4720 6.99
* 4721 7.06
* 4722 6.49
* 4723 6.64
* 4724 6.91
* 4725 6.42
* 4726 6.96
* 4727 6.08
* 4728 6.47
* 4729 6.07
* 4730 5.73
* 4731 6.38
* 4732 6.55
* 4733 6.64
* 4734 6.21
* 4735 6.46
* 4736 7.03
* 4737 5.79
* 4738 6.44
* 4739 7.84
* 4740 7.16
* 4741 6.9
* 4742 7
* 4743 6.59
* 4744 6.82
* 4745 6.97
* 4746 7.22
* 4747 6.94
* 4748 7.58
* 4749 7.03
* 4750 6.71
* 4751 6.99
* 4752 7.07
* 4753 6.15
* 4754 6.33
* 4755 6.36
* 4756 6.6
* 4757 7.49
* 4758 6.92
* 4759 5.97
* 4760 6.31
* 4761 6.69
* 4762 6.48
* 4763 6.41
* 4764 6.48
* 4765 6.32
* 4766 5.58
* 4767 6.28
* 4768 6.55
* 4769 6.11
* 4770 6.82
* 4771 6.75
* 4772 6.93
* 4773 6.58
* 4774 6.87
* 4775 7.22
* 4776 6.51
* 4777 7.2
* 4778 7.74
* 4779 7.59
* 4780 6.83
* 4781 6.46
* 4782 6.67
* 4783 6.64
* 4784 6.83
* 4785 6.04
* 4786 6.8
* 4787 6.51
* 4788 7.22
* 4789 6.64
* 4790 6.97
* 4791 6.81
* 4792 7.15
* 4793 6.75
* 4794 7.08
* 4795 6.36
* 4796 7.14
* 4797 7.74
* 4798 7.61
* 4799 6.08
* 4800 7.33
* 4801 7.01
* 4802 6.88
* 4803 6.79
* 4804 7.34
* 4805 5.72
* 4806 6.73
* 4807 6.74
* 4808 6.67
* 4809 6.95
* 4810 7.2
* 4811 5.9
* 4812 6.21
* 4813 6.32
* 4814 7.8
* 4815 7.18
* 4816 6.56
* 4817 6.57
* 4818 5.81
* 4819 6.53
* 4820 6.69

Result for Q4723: 1.0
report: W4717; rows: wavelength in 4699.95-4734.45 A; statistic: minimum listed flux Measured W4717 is 5.59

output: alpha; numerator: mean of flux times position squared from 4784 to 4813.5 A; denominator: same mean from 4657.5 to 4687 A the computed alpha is 1.1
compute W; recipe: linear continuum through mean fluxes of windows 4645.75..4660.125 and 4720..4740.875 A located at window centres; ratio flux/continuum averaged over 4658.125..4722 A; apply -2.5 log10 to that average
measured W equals 0.01 mag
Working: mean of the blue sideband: 6.66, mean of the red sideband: 6.58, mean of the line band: 6.58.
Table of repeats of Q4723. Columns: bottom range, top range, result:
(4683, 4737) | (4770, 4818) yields 1.08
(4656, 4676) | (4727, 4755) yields 1.05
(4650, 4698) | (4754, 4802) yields 1.06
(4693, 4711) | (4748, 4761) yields 1.03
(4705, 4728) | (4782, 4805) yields 1.08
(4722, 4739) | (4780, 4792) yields 1.06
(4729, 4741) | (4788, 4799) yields 1.09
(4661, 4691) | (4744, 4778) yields 1.06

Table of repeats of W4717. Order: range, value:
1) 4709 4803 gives 5.58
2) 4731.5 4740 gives 5.79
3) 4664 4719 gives 5.39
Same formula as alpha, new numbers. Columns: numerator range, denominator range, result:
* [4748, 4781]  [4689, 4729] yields 1.05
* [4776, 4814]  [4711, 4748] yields 1.07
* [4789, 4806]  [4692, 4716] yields 1.10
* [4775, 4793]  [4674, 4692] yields 1.07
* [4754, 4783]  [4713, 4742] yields 1.04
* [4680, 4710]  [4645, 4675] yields 1.02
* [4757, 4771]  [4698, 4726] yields 1.01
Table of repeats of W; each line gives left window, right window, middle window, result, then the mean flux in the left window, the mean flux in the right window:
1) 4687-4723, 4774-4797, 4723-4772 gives 0.02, 6.57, 6.89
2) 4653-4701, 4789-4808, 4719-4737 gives 0.03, 6.6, 6.89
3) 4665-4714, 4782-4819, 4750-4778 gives 0.01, 6.54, 6.78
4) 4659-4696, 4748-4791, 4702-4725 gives 0.01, 6.62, 6.69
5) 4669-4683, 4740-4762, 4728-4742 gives 0.03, 6.57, 6.79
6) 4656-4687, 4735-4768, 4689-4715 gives 0.02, 6.59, 6.7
